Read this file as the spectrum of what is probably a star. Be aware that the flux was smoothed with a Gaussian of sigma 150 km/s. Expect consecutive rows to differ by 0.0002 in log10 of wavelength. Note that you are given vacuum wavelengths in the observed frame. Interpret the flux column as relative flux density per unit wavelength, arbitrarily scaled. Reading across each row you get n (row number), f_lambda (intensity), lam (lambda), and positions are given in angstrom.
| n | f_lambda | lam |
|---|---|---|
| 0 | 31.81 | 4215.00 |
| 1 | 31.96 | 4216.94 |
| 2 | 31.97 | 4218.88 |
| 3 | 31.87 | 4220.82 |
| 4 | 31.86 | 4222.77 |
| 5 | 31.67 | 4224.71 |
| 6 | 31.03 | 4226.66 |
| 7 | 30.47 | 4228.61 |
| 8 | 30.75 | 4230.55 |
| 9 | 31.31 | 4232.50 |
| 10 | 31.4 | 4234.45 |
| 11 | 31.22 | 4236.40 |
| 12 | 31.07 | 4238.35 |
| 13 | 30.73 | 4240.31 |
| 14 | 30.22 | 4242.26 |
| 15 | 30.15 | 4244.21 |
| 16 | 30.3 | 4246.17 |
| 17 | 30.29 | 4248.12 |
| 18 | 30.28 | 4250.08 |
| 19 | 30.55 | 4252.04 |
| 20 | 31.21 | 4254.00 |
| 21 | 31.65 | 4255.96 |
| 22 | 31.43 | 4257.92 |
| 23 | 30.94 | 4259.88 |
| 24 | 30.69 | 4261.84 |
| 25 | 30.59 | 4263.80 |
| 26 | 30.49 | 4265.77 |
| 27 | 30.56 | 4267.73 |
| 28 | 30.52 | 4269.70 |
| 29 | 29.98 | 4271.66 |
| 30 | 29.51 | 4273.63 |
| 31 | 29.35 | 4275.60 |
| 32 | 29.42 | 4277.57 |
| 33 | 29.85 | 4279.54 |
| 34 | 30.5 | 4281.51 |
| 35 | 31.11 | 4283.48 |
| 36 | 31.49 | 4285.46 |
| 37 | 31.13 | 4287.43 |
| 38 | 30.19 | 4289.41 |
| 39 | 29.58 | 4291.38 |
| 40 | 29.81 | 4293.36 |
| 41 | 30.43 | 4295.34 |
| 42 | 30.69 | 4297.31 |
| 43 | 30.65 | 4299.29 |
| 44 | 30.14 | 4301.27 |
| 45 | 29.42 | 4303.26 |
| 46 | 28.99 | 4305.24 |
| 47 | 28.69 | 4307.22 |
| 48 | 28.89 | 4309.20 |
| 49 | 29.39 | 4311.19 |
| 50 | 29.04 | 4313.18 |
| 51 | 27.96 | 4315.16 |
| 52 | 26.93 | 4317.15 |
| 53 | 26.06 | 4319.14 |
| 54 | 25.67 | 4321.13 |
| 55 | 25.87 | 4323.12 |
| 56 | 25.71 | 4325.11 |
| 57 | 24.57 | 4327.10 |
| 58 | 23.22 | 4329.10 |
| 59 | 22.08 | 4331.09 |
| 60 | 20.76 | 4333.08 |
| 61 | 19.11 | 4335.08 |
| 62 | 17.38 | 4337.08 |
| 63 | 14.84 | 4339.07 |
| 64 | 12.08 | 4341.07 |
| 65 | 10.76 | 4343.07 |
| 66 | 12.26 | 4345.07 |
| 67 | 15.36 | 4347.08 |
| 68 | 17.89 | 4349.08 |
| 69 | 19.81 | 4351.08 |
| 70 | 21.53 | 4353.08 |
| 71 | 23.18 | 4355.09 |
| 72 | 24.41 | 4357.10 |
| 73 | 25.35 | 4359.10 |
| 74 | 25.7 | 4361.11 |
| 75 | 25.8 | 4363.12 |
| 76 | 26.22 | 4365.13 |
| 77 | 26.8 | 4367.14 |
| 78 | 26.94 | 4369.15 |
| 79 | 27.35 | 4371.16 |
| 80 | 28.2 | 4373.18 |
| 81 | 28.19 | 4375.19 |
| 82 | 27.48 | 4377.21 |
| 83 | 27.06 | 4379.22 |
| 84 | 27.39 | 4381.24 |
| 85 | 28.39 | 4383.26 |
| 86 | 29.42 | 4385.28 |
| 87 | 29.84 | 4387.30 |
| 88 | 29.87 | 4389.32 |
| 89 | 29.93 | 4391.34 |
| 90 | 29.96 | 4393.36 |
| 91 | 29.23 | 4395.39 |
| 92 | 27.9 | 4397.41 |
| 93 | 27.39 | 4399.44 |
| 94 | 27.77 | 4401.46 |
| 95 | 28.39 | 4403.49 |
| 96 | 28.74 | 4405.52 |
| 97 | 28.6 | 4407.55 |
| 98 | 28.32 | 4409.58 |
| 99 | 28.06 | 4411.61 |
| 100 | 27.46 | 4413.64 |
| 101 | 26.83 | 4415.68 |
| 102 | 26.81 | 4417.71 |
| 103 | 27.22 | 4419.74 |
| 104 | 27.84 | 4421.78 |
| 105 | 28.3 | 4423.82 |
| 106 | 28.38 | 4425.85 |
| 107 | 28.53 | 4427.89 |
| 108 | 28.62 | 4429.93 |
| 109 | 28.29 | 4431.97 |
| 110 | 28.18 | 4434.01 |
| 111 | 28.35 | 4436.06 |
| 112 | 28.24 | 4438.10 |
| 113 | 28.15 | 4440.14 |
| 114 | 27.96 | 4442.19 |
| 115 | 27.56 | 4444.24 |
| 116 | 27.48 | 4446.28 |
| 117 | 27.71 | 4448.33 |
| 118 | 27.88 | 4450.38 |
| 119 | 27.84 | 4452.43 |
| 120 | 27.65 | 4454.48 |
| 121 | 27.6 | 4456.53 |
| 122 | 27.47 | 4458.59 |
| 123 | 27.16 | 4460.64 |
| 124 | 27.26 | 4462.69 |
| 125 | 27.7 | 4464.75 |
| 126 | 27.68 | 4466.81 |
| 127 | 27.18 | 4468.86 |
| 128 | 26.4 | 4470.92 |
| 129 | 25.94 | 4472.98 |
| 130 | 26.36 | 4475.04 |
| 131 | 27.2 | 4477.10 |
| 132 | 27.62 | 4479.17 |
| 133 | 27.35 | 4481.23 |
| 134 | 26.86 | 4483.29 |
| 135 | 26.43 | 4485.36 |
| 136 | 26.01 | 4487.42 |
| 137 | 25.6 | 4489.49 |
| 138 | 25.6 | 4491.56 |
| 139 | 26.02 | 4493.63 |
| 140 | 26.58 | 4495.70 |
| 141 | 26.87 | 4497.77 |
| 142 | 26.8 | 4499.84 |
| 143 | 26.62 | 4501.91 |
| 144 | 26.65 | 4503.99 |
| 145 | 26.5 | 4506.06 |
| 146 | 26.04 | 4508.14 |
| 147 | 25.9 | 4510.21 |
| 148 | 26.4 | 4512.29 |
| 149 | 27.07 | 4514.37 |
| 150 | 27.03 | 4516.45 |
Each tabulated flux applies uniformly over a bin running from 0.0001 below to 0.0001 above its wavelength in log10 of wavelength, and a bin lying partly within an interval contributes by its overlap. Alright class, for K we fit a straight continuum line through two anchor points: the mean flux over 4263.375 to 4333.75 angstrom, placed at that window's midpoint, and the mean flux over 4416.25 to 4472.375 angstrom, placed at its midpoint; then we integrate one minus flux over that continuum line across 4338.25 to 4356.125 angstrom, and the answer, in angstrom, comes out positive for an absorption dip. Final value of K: 7.5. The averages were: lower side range 28.6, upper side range 27.7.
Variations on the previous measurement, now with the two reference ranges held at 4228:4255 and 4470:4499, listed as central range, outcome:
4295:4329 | 1.72 angstrom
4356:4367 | 1.17 angstrom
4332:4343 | 4.81 angstrom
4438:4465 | -0.61 angstrom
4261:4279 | 0.06 angstrom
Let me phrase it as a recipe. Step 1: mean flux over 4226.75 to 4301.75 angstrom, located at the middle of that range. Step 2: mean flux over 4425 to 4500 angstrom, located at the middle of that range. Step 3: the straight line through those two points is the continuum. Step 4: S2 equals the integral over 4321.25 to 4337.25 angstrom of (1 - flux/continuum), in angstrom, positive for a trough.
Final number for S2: 3.65 angstrom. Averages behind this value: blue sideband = 30.6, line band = 22.8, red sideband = 27.3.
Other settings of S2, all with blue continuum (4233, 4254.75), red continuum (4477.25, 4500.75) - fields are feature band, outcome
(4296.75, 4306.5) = -0.1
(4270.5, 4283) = 0.1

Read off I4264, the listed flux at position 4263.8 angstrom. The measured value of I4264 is 30.59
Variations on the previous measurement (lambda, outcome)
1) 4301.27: 30.14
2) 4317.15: 26.93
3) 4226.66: 31.03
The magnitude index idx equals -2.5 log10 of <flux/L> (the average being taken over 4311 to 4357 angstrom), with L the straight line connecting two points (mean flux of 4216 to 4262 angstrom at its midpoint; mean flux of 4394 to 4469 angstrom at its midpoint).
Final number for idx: 0.356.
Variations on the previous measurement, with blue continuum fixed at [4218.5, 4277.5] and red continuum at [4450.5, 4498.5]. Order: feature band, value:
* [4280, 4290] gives -0.03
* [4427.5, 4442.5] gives -0.03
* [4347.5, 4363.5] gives 0.27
